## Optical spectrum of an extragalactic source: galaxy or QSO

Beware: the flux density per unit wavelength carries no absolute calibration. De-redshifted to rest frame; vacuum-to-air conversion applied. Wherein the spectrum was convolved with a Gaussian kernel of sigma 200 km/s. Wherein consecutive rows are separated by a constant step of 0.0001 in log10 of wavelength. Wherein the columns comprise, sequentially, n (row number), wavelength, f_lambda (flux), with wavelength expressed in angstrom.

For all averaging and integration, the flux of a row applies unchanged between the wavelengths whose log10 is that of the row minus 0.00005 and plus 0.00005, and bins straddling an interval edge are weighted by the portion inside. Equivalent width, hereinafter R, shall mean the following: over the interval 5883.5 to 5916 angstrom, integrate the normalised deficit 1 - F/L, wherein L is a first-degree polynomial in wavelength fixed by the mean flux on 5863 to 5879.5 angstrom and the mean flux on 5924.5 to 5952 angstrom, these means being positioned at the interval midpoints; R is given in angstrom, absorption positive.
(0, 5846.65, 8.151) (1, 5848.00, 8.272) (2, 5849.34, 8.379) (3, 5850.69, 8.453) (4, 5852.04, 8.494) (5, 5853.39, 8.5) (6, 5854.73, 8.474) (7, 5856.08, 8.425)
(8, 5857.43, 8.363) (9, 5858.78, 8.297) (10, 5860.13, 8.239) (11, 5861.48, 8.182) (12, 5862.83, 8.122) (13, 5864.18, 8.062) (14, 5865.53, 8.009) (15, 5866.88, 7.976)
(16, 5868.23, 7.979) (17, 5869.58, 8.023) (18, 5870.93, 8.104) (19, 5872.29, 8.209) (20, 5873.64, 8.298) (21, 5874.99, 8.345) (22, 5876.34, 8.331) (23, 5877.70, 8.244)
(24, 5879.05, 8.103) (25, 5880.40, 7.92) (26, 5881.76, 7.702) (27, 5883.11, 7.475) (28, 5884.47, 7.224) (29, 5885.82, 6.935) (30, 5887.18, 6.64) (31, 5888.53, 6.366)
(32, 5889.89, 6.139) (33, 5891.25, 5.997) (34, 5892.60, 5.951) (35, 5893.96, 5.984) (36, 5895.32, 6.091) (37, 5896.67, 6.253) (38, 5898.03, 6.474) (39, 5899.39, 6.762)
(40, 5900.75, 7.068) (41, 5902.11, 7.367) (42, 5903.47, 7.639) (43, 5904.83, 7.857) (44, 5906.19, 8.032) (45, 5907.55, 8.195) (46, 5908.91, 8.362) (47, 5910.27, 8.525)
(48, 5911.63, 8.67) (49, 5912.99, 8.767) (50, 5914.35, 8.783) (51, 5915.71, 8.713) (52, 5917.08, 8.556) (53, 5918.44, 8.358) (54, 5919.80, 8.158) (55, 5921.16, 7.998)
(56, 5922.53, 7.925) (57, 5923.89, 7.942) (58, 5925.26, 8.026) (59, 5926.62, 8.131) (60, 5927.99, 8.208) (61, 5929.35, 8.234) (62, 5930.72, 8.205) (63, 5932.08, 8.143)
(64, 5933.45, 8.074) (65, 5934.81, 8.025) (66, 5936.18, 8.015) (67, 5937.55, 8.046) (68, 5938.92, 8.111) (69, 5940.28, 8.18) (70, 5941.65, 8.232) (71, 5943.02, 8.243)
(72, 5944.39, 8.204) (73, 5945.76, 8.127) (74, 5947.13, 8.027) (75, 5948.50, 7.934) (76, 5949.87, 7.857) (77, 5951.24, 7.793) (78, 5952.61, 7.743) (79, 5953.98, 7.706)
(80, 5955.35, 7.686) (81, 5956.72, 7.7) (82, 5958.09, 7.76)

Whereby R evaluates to 3.4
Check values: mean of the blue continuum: 8.14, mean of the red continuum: 8.09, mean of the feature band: 7.27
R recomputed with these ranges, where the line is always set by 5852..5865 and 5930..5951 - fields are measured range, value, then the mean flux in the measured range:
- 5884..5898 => 3.2 angstrom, 6.35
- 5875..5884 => 0.3 angstrom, 7.97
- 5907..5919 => -0.6 angstrom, 8.55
